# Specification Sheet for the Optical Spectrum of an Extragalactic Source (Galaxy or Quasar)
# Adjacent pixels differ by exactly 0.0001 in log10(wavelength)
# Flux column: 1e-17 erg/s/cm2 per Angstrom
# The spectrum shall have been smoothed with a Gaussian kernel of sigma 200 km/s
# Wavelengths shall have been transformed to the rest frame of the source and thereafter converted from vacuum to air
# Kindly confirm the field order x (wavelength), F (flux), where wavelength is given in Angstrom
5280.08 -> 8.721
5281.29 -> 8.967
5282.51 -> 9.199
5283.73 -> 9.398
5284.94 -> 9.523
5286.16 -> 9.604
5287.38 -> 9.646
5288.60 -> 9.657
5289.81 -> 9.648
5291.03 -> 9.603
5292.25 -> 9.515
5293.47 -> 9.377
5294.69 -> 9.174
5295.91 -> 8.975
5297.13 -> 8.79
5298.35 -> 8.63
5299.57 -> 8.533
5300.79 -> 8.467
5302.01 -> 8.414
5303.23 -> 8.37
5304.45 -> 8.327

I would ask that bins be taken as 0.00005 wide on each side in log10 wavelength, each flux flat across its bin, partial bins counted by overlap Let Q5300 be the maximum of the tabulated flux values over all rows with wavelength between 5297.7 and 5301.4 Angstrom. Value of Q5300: 8.63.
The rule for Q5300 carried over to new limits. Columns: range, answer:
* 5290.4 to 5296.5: 9.603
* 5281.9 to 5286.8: 9.604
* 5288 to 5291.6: 9.657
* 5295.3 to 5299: 8.975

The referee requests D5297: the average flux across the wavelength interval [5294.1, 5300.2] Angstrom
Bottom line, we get 8.82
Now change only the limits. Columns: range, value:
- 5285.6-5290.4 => 9.64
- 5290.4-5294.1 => 9.48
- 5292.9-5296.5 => 9.17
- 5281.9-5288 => 9.46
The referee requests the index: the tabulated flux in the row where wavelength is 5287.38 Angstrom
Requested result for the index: 9.646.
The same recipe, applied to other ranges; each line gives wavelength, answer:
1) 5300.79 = 8.467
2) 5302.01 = 8.414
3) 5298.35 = 8.63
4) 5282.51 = 9.199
